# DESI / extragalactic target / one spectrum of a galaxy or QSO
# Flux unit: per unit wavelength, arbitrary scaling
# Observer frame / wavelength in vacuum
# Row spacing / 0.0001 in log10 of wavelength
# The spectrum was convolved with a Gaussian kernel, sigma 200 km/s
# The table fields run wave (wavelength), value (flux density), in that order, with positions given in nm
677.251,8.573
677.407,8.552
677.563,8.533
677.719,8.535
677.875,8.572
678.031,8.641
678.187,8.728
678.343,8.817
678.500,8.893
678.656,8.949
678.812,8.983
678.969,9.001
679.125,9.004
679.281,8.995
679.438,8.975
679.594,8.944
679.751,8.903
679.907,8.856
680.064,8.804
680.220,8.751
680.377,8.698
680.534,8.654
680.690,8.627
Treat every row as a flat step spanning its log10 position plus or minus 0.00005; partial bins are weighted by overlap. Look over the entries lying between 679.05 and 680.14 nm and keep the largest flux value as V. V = 9.004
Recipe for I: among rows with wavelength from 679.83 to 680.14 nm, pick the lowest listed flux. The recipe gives 8.804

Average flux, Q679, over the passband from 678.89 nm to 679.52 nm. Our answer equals 8.99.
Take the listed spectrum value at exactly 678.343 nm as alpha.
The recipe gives 8.817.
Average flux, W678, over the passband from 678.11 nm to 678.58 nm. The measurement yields 8.81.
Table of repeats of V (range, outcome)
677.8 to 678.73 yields 8.949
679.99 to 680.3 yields 8.804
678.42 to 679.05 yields 9.001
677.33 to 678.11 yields 8.641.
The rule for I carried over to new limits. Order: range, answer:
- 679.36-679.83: 8.903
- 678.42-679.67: 8.893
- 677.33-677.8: 8.533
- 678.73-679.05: 8.983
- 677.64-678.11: 8.535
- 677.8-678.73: 8.572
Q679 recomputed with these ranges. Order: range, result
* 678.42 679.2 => 8.96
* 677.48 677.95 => 8.55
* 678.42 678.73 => 8.9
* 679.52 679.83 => 8.92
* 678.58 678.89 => 8.97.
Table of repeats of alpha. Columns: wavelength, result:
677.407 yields 8.552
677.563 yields 8.533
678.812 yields 8.983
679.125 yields 9.004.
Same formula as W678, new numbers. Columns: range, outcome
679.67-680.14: 8.85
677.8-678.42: 8.7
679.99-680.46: 8.75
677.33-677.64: 8.54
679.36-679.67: 8.97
